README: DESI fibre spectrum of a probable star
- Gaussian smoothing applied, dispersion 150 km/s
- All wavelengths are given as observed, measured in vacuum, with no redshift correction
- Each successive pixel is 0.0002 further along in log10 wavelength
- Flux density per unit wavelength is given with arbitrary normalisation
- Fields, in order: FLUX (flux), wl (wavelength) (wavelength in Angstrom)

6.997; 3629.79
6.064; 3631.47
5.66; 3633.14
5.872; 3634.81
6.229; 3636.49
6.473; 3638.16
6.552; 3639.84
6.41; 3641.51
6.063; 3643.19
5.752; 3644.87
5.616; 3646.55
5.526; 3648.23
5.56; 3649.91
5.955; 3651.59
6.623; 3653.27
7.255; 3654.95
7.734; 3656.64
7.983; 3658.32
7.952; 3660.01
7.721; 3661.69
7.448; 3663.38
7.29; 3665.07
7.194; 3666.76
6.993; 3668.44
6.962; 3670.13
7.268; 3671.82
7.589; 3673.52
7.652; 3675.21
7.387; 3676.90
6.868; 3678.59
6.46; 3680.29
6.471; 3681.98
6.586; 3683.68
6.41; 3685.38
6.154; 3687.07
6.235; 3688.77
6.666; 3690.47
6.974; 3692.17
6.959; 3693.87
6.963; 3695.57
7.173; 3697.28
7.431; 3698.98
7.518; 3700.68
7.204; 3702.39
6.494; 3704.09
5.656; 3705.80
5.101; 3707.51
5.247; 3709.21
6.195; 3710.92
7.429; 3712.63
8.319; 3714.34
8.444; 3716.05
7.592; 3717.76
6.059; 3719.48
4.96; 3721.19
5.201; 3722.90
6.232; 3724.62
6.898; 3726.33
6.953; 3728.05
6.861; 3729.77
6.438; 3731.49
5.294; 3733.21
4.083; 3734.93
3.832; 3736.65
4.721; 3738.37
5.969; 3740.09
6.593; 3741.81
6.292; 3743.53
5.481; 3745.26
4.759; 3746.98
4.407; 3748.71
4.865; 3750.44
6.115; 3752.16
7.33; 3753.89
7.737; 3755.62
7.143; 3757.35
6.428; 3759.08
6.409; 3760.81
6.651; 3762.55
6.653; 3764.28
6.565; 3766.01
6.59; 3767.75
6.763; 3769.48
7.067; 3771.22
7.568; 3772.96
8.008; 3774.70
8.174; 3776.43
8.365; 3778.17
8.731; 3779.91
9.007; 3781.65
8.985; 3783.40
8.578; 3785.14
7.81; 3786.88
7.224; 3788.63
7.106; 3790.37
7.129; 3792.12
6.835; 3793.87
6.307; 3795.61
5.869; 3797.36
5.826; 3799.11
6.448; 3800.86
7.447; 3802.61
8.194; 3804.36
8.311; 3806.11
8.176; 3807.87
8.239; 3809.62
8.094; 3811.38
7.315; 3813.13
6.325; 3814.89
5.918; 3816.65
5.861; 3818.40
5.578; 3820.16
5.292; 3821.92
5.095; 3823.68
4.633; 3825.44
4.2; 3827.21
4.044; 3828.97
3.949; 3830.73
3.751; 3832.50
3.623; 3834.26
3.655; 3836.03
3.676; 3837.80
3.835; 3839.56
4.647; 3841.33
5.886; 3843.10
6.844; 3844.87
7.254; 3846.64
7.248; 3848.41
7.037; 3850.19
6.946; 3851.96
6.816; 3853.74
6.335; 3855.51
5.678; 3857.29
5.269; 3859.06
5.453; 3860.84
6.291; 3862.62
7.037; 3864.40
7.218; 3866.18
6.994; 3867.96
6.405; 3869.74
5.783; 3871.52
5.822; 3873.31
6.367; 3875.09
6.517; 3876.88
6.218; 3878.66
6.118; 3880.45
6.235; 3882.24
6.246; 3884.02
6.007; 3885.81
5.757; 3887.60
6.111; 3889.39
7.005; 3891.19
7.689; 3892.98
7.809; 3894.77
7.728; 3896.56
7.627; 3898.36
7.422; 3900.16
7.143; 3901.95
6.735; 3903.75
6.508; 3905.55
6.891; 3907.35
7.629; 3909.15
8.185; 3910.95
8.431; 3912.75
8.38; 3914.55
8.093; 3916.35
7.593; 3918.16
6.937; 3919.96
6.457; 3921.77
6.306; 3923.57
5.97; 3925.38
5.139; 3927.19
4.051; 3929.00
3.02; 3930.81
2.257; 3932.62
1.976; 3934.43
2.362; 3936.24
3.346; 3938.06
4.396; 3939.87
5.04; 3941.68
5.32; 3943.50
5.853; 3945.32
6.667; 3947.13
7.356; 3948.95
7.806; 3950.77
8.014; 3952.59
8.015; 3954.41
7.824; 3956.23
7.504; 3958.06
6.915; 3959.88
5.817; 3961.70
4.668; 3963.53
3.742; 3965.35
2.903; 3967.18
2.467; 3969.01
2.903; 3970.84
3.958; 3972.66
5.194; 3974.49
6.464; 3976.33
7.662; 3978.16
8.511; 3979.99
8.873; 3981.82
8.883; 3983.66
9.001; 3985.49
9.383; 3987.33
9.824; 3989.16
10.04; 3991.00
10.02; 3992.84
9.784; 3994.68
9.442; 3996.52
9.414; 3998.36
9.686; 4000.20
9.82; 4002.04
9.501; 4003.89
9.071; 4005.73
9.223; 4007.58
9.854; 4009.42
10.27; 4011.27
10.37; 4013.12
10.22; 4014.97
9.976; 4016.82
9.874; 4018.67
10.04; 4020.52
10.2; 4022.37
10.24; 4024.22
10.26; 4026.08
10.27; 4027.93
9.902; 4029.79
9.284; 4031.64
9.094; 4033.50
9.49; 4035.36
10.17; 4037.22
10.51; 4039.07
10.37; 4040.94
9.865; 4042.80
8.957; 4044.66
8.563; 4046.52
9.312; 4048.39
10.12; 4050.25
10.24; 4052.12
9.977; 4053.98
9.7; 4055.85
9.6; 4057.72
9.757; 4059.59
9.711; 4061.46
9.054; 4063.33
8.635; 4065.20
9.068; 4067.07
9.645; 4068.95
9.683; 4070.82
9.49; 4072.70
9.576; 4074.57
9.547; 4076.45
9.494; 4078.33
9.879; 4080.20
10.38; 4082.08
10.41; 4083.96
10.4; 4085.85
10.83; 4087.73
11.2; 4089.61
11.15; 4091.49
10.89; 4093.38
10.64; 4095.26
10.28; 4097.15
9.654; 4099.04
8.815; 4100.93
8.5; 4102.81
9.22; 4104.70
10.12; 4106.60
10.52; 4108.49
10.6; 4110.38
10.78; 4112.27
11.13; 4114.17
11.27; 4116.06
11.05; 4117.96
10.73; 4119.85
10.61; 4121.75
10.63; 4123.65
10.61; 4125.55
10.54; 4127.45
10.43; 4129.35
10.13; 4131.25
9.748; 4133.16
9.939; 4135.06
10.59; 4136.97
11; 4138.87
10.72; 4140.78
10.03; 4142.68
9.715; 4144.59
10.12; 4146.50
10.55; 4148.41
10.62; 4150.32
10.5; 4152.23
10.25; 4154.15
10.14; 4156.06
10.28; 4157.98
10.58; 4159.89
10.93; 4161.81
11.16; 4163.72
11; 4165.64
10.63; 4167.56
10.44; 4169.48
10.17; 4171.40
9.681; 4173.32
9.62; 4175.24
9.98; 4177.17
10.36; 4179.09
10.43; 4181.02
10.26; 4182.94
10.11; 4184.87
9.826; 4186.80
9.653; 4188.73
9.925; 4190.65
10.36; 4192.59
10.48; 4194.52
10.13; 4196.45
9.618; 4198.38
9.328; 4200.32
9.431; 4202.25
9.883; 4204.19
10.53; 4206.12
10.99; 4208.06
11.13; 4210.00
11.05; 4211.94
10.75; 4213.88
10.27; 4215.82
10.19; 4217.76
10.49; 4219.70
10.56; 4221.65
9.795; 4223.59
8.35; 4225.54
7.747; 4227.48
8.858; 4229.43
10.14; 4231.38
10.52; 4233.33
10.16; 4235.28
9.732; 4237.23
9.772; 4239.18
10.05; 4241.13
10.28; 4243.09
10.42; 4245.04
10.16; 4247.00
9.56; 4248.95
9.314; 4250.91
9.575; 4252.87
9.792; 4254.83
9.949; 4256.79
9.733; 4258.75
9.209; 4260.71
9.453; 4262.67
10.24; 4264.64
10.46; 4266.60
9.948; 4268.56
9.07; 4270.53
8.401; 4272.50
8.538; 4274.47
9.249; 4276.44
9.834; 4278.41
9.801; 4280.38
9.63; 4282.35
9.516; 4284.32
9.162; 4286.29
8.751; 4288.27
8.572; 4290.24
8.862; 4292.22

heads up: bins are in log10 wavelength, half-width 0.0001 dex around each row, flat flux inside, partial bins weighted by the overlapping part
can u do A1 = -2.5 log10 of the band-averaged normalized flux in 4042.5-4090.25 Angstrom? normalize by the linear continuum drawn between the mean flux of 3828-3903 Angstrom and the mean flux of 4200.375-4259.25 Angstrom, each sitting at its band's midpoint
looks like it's -0.18 mag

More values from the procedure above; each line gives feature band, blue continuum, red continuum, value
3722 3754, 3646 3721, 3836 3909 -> 0.19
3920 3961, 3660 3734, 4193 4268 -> 0.43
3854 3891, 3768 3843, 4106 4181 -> 0.17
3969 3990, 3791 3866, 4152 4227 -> 0.10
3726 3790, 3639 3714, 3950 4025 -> 0.07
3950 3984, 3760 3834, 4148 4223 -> 0.32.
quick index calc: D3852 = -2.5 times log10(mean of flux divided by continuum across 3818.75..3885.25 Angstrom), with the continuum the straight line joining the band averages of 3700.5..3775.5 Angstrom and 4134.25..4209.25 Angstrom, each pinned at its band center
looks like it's 0.28 mag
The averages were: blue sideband 6.31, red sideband 10.3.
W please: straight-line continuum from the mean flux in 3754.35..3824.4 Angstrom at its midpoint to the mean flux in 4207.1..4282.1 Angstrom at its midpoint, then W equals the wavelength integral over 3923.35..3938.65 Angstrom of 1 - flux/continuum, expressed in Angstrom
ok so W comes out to 8.2 Angstrom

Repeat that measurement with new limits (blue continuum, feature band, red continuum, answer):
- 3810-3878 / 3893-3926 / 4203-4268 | -4.4 Angstrom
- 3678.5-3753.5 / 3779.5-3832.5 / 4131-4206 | 2.4 Angstrom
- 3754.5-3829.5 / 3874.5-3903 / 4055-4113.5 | 4.3 Angstrom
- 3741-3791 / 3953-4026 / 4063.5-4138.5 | 7.8 Angstrom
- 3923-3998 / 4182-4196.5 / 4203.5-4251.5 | -0.9 Angstrom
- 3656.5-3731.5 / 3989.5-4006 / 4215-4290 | -2.6 Angstrom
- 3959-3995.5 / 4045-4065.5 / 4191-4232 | -4.2 Angstrom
